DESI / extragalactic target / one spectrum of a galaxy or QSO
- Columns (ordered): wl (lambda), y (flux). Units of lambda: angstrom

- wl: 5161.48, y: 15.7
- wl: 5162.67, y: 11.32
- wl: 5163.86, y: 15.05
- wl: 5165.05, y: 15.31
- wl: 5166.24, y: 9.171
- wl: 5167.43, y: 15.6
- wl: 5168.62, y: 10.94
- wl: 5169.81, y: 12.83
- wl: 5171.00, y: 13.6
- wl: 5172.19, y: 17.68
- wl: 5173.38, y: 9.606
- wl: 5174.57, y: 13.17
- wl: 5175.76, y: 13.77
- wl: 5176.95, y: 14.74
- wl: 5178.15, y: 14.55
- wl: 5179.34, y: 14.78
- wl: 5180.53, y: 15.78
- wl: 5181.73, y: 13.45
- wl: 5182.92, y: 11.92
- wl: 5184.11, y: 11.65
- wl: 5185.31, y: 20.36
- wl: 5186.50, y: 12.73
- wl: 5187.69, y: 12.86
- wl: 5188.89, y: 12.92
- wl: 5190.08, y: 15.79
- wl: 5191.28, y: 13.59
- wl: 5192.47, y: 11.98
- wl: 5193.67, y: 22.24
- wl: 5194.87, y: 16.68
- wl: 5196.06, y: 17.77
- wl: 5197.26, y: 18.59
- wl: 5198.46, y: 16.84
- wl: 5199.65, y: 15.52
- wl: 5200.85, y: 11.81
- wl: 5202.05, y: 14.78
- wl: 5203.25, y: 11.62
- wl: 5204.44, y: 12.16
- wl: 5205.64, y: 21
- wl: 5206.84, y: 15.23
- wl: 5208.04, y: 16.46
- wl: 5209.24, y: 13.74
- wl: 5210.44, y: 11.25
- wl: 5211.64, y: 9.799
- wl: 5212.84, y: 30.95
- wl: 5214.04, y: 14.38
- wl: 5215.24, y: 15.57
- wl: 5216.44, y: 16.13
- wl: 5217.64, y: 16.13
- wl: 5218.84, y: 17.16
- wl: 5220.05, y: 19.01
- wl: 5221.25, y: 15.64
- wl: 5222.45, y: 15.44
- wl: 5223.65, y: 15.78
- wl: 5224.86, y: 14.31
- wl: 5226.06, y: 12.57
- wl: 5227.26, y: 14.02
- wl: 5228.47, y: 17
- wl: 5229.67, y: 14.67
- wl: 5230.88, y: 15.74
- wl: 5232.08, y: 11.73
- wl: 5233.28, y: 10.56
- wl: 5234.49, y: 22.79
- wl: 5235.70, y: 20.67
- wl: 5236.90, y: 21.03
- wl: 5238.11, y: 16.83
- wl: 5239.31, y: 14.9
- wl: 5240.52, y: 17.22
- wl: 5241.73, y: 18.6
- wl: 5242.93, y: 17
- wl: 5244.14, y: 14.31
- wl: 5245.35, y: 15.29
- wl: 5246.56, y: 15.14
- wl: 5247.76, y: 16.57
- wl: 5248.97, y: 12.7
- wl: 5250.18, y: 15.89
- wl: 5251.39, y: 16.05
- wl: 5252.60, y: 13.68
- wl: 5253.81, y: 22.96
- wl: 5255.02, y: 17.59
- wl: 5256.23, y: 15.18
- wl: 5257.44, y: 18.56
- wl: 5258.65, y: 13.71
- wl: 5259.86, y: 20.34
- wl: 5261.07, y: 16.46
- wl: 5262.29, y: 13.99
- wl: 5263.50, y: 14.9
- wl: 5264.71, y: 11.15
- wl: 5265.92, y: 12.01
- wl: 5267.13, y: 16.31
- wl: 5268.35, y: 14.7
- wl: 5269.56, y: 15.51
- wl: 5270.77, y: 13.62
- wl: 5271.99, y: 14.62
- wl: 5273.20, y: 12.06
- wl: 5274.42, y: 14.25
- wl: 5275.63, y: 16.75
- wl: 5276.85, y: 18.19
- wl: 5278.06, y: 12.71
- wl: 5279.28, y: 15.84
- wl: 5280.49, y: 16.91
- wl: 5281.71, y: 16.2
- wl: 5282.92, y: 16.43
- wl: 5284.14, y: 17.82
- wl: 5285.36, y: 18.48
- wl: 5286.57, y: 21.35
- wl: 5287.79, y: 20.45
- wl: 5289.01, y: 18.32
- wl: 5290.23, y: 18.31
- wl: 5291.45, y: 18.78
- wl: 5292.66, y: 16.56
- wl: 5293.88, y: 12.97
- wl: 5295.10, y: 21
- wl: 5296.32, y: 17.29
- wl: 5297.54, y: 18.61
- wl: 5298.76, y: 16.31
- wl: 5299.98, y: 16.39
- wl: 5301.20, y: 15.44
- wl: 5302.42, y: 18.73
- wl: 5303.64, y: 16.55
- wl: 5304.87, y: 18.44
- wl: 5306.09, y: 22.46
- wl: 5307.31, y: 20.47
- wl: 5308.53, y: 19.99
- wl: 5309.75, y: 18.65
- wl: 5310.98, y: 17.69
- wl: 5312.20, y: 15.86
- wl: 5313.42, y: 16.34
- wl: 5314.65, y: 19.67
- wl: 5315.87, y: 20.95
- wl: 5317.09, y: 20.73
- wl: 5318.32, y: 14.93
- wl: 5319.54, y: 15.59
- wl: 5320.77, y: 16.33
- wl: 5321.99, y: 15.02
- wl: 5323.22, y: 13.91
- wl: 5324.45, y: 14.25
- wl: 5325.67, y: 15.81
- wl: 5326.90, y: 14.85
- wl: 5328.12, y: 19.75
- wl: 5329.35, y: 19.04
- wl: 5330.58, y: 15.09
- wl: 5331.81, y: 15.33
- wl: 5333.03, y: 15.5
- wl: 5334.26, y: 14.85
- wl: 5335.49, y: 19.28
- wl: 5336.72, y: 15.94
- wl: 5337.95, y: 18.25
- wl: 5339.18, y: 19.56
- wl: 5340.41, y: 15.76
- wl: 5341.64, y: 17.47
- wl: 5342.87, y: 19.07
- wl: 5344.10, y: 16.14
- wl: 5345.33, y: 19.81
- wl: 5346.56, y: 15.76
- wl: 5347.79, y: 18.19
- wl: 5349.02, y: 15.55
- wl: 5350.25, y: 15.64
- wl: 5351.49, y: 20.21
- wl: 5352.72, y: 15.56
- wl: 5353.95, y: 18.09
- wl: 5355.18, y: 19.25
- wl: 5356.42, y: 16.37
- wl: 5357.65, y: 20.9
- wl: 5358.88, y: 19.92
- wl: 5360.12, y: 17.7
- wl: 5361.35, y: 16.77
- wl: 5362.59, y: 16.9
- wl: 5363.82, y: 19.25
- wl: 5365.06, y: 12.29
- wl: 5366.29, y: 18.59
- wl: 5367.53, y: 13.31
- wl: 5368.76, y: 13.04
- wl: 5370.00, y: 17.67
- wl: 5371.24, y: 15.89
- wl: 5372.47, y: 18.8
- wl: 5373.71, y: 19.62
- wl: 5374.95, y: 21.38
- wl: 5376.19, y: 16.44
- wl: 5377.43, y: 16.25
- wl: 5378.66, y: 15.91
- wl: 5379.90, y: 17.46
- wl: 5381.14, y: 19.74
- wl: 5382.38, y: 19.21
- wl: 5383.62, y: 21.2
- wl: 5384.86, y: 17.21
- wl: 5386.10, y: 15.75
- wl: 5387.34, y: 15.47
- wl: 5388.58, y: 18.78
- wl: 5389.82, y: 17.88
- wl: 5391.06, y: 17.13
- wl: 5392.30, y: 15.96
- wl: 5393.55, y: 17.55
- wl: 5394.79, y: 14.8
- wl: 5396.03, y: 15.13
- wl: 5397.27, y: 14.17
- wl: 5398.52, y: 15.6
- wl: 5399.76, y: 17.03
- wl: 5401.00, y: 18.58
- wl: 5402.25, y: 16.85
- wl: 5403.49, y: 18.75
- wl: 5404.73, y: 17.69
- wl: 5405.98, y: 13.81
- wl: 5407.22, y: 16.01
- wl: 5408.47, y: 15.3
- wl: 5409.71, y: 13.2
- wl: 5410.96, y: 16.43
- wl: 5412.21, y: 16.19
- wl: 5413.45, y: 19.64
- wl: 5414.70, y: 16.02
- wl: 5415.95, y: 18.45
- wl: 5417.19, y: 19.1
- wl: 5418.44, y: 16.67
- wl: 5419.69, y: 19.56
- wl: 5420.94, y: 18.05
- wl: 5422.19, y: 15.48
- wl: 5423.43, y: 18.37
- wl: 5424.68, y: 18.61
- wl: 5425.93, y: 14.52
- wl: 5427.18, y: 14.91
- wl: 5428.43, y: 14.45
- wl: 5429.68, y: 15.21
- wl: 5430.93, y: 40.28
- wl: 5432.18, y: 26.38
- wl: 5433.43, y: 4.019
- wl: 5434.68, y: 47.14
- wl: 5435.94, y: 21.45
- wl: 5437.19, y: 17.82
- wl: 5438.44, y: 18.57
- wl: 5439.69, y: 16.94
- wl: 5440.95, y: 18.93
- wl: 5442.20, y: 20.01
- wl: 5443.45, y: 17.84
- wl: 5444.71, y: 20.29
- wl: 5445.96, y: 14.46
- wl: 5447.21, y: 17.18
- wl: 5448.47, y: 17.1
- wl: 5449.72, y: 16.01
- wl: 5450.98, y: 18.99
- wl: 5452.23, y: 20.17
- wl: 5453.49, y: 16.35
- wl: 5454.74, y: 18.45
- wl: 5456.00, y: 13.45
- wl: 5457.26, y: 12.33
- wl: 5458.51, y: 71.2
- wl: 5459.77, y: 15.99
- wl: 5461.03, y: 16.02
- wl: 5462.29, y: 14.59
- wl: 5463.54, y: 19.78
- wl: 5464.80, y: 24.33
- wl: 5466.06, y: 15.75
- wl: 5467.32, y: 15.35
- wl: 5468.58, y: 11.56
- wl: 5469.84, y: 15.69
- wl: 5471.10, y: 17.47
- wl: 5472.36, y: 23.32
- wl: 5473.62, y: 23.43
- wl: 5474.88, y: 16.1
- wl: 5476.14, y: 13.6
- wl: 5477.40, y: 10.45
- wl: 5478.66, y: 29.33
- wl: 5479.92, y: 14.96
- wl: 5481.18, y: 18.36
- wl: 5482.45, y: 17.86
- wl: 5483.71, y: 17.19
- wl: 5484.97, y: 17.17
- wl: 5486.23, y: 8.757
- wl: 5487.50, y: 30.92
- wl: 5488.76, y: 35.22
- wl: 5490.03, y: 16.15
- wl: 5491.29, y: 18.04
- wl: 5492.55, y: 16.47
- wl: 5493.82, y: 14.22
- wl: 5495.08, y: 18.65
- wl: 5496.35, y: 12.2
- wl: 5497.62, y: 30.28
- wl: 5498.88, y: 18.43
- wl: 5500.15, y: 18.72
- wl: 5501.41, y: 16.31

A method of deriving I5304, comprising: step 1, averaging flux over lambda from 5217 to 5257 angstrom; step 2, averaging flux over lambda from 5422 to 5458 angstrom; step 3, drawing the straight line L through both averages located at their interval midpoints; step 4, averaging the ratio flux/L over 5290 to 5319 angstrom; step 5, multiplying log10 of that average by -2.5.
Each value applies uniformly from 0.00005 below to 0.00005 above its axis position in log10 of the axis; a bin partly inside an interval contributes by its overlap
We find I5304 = -0.06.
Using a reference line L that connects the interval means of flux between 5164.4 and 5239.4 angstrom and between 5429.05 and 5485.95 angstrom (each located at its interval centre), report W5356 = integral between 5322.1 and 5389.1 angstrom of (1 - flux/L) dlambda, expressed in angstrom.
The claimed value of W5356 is 2.6 angstrom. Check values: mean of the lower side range 15.2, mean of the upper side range 19.7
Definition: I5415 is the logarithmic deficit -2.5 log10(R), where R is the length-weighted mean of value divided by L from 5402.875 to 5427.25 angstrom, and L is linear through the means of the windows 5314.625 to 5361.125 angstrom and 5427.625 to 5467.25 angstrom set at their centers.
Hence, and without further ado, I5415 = 0.16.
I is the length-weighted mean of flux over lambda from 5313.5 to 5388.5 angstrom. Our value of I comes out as 17.2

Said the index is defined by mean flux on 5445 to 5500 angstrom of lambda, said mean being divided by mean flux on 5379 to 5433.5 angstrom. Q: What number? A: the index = 1.10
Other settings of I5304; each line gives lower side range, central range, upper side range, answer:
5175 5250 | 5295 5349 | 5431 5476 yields 0.013 mag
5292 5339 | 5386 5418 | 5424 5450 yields 0.145 mag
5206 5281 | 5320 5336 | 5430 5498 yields 0.085 mag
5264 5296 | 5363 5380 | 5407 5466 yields 0.077 mag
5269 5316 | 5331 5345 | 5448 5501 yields 0.048 mag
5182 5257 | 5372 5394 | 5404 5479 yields 0.013 mag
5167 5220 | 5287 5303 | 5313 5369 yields -0.080 mag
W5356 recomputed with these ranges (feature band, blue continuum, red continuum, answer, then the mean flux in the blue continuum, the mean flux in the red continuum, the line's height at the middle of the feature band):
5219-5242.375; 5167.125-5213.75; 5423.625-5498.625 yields -1.02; 14.9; 19.5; 15.6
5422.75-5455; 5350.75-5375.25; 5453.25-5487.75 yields -1.25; 17.5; 19.2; 18.7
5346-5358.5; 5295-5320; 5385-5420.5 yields -0.10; 18.2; 16.7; 17.5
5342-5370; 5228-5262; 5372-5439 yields 0.61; 16.5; 18.1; 17.6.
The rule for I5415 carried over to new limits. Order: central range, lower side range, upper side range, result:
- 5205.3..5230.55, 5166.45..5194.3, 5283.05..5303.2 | -0.04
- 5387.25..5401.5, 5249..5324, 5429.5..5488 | 0.13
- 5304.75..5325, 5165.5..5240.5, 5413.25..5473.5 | -0.03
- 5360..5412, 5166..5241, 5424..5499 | 0.09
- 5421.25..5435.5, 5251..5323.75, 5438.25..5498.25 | -0.12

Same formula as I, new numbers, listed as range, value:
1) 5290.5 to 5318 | 18.1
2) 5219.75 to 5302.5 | 16.3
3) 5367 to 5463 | 18.4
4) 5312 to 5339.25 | 16.8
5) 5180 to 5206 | 15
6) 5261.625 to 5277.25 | 14.4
